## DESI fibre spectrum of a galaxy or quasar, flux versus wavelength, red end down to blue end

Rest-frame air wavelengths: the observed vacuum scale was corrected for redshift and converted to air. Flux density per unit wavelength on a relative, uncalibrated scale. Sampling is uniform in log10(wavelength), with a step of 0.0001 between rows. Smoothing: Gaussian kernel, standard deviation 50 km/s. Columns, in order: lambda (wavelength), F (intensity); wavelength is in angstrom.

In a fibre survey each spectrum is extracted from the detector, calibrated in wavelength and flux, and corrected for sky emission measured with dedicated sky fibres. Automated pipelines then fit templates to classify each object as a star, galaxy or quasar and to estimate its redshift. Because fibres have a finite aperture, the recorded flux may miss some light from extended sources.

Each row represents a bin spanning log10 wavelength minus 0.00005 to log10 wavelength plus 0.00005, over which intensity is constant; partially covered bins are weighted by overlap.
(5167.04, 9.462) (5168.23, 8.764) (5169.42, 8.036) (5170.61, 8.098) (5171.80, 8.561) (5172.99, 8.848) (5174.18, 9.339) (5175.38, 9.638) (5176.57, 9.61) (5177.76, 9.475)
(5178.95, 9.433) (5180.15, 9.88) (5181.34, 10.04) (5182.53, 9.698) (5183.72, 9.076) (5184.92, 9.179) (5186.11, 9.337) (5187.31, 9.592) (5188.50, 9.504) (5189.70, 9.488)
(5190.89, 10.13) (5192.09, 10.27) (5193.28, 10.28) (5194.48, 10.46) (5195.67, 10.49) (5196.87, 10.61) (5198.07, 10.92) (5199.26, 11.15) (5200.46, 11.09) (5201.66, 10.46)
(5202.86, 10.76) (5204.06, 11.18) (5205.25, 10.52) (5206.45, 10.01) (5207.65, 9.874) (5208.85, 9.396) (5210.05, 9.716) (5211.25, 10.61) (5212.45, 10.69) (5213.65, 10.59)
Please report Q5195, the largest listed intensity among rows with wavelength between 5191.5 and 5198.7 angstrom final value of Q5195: 10.92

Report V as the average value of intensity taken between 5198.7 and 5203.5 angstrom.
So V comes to 10.8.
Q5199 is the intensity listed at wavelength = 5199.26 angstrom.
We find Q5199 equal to 11.15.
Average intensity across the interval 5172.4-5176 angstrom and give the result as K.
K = 9.26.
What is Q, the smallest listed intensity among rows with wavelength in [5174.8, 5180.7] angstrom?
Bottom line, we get 9.433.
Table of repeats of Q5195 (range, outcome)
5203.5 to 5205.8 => 11.18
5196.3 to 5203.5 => 11.15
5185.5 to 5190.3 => 9.592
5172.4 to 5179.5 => 9.638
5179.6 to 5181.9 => 10.04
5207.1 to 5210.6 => 9.874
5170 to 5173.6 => 8.848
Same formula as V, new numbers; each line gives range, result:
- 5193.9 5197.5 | 10.5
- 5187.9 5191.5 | 9.71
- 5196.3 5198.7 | 10.8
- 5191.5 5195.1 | 10.4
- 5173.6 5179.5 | 9.5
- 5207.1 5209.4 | 9.63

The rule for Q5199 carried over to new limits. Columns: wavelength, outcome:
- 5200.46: 11.09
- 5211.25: 10.61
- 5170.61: 8.098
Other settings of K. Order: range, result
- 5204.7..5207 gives 10.3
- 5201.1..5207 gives 10.6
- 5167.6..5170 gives 8.42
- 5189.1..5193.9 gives 10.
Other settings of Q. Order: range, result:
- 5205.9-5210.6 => 9.396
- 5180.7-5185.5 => 9.076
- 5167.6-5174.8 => 8.036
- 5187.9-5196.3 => 9.488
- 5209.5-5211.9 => 9.716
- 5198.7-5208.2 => 9.874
